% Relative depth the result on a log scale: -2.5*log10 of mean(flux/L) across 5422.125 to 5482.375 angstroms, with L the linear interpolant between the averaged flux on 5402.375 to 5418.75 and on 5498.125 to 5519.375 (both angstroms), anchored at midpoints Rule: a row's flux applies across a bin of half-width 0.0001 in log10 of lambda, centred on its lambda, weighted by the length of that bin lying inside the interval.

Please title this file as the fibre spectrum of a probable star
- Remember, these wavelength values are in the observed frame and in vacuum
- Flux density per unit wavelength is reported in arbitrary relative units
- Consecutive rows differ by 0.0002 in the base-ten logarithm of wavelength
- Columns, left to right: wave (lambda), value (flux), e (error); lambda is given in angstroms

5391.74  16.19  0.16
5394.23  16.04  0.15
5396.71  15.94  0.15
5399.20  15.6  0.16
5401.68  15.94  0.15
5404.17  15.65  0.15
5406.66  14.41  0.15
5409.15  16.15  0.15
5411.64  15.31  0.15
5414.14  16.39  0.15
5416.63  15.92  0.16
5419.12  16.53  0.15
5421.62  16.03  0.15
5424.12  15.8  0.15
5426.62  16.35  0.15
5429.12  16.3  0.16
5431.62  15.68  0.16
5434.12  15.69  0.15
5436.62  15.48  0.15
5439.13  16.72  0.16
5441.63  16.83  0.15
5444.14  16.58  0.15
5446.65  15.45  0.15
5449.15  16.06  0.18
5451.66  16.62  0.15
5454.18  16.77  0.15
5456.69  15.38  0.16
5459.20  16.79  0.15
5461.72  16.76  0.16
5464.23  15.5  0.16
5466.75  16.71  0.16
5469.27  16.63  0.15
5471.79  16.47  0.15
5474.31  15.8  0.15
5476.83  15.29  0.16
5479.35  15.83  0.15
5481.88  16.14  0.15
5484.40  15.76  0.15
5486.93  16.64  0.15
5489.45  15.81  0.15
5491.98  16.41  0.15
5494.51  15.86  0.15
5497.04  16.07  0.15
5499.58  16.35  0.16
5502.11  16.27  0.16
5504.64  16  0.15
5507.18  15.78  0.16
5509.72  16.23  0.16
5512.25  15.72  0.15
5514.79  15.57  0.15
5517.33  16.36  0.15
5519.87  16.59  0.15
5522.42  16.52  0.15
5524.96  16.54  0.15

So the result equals -0.02 mag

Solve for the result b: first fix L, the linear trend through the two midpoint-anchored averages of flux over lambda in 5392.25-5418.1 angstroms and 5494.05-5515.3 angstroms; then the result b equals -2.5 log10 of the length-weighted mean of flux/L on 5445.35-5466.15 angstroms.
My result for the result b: -0.02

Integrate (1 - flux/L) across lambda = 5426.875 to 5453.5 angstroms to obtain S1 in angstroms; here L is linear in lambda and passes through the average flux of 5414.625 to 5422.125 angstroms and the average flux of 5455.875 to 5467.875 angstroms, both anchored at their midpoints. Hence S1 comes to 0.1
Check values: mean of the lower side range 16.2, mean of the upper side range 16.3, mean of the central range 16.2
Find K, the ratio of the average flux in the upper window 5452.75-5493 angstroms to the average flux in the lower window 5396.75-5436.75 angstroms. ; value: 1.0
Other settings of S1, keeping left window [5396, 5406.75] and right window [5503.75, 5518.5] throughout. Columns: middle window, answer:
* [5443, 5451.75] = -0.2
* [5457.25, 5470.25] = -0.5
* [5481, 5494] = -0.2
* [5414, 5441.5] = -0.7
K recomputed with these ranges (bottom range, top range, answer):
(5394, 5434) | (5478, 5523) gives 1.01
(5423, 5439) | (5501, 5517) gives 1.00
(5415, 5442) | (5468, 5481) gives 0.99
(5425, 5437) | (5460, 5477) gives 1.02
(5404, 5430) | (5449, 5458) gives 1.02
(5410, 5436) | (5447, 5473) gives 1.02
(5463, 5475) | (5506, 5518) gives 0.98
